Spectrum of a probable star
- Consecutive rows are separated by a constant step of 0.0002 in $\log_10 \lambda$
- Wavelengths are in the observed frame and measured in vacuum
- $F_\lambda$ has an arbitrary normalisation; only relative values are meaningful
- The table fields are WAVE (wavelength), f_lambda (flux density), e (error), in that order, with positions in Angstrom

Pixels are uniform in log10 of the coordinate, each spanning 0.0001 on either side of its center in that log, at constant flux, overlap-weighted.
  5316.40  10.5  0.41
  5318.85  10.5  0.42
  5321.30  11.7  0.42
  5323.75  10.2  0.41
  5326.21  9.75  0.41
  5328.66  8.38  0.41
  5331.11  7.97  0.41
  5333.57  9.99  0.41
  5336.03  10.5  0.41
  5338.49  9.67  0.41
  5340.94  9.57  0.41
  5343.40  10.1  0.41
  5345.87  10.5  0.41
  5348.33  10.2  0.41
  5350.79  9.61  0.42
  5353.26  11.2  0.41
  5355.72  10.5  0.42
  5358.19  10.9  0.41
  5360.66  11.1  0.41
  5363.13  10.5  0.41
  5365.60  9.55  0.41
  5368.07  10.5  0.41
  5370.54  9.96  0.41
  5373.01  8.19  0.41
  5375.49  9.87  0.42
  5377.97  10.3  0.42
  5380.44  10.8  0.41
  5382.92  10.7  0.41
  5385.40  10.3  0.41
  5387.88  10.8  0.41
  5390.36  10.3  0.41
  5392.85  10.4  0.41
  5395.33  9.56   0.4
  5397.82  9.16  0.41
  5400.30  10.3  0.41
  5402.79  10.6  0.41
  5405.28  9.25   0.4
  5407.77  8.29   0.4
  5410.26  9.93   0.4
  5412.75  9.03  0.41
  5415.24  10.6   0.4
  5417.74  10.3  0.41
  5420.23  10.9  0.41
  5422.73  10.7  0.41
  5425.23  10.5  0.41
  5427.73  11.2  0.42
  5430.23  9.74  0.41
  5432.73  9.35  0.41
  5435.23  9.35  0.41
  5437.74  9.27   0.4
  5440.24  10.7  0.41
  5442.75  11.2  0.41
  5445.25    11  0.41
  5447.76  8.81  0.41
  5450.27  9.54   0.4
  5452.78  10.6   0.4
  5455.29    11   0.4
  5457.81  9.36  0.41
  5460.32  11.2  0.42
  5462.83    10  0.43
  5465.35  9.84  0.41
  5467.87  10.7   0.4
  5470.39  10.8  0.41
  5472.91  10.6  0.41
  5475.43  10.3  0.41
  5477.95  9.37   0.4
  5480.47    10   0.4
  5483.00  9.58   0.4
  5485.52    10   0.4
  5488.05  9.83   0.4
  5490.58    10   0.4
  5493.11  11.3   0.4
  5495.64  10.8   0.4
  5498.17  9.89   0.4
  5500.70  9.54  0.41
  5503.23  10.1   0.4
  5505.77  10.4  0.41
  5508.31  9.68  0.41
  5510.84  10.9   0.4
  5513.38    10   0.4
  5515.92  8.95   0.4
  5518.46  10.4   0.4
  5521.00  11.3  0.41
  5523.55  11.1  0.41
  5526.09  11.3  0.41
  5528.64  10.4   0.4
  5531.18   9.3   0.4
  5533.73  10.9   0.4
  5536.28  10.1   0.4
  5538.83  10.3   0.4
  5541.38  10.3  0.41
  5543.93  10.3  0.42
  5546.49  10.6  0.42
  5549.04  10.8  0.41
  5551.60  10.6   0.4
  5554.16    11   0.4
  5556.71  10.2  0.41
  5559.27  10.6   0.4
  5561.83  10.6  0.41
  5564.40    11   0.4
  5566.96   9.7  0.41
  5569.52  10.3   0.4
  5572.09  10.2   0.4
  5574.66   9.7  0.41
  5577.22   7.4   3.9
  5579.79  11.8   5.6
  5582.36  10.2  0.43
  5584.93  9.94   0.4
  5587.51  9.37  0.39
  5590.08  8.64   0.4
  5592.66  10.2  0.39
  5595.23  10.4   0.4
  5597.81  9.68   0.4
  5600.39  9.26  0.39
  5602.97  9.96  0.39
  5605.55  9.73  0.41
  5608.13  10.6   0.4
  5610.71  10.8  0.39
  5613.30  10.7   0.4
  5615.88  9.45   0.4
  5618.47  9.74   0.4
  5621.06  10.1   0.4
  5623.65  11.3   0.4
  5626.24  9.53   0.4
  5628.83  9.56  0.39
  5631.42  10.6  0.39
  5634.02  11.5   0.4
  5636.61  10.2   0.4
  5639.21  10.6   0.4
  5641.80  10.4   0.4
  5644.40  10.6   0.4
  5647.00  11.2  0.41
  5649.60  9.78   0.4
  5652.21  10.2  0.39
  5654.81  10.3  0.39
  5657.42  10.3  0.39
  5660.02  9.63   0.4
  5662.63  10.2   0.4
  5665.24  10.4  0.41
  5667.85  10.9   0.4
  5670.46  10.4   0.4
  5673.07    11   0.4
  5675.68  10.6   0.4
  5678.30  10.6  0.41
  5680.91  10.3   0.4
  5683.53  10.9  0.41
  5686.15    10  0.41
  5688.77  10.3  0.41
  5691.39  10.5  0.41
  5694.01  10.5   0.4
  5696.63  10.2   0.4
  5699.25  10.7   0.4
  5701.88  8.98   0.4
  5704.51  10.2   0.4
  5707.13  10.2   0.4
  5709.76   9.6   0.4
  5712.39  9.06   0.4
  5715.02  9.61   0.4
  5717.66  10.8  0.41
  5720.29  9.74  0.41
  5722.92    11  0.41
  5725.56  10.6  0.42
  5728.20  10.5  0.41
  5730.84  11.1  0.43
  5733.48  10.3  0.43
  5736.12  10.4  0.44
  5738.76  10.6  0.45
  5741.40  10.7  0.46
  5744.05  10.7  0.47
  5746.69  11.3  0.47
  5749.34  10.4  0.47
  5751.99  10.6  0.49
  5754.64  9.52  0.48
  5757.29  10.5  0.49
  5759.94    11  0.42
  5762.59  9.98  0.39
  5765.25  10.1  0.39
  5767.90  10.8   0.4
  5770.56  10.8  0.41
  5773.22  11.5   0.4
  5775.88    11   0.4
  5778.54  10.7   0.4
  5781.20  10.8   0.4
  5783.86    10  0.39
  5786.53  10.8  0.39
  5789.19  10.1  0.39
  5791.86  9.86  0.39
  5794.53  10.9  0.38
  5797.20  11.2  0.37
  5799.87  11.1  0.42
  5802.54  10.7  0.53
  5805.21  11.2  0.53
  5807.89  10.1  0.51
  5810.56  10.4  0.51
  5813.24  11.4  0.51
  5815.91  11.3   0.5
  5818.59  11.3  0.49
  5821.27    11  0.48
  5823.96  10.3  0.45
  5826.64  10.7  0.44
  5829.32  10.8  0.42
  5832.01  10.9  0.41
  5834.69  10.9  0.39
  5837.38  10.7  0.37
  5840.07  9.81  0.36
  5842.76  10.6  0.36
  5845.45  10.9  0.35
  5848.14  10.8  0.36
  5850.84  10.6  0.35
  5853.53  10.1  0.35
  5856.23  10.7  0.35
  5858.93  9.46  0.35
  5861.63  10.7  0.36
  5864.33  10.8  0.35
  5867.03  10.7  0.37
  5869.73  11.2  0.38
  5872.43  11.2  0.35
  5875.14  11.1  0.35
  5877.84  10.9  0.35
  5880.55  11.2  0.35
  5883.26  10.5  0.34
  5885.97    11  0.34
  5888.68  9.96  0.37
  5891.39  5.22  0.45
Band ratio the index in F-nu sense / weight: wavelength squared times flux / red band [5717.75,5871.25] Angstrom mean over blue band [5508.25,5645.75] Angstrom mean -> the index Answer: 1.12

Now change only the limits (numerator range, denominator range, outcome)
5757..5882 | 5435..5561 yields 1.17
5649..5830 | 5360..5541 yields 1.14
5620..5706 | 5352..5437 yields 1.13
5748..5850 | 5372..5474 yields 1.20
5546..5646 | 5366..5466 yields 1.08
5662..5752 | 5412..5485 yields 1.12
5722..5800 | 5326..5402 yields 1.22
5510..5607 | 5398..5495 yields 1.05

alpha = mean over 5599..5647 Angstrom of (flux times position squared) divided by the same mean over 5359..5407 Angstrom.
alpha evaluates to 1.11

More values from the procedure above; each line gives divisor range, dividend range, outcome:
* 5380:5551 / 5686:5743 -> 1.10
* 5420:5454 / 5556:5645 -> 1.06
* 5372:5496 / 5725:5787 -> 1.18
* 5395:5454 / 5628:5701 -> 1.14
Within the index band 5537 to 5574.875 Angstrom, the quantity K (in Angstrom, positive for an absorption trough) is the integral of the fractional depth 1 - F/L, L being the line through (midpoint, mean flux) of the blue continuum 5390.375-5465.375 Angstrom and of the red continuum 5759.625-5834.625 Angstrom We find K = -0.5 Angstrom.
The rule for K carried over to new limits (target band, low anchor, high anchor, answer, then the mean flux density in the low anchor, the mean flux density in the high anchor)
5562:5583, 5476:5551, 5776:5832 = 0.6 Angstrom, 10.3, 10.7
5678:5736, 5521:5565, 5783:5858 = 2.1 Angstrom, 10.6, 10.7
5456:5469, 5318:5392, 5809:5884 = 0.0 Angstrom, 10.1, 10.7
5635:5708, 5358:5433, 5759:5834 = 1.2 Angstrom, 10.1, 10.7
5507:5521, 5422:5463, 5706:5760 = 0.2 Angstrom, 10.2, 10.4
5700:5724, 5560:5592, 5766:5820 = 1.3 Angstrom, 9.92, 10.8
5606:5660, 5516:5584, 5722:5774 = 0.6 Angstrom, 10.4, 10.6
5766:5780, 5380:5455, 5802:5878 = -0.4 Angstrom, 10.1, 10.7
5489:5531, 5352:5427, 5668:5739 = -0.5 Angstrom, 10.2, 10.3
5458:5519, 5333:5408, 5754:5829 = 0.8 Angstrom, 10.1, 10.7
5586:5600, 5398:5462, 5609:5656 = 0.9 Angstrom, 10.1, 10.4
